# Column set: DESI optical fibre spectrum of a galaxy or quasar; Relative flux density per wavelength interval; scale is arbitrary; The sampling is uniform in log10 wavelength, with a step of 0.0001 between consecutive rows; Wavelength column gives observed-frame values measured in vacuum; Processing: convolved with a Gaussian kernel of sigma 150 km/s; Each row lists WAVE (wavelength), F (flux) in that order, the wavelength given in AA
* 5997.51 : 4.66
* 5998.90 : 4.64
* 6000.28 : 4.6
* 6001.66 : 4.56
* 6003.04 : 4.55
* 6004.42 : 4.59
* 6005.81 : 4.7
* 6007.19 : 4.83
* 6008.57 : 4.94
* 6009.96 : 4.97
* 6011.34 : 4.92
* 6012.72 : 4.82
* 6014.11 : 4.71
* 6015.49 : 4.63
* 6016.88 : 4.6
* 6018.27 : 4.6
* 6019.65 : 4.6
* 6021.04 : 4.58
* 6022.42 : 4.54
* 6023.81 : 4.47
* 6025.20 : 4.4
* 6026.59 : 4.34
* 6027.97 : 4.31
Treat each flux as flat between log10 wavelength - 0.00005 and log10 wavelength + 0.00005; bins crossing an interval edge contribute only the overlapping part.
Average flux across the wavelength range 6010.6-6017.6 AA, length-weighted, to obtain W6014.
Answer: 4.74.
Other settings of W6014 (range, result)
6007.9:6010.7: 4.95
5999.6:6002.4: 4.59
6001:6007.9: 4.65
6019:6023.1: 4.58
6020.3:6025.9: 4.49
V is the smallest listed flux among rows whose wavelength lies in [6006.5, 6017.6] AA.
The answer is 4.6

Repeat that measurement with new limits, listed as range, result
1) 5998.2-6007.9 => 4.55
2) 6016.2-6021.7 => 4.58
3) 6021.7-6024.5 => 4.47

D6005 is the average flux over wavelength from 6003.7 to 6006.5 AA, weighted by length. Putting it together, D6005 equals 4.64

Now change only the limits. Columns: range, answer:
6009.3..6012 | 4.95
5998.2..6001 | 4.61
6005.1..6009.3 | 4.82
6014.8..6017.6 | 4.6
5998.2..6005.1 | 4.59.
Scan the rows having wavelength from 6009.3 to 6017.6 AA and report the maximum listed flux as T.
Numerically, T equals 4.97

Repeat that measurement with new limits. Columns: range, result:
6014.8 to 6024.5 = 4.63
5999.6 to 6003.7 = 4.6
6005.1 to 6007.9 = 4.83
